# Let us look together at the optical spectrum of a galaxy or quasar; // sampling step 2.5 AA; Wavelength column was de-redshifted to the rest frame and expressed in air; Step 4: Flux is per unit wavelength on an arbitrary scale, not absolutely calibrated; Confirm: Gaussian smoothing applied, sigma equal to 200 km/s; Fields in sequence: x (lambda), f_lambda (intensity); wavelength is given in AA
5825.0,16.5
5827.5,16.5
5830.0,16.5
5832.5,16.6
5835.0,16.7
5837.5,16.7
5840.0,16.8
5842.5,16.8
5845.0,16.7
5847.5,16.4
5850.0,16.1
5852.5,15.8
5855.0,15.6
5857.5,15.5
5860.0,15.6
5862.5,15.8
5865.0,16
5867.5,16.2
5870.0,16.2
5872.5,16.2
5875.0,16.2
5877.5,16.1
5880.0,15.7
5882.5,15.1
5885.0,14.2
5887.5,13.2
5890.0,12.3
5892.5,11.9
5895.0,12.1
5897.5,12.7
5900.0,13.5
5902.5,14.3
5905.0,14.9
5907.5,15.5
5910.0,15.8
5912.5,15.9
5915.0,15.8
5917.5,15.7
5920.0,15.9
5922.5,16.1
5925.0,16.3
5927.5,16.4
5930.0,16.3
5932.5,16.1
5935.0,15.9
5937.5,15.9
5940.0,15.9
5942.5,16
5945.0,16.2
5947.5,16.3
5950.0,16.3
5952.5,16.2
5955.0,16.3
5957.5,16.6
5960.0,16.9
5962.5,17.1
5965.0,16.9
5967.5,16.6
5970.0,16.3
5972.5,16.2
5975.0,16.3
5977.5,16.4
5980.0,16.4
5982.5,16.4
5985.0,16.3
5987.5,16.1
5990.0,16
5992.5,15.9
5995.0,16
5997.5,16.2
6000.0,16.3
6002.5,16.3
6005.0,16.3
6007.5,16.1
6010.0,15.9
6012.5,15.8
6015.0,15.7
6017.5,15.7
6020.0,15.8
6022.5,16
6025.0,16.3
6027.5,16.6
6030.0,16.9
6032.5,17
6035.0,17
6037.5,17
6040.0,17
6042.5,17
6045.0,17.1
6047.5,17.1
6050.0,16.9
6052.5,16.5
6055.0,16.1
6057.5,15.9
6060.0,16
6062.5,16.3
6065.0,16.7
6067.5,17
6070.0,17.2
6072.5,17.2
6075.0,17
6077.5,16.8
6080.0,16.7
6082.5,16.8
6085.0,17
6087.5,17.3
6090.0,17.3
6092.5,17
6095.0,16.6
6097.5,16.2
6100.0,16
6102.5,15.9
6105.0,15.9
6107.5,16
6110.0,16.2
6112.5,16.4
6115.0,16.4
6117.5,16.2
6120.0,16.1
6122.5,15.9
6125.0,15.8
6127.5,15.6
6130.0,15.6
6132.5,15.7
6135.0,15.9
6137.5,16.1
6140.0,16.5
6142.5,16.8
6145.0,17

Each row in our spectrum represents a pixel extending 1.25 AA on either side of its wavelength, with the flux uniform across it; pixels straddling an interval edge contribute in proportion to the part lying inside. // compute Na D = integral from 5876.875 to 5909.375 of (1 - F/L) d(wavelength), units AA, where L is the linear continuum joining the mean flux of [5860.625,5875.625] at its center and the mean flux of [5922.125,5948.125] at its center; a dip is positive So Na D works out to 4.3 AA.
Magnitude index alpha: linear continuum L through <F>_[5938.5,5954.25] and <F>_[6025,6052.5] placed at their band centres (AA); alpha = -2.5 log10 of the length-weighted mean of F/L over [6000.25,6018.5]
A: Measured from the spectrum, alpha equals 0.04 mag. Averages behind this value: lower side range 16.2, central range 16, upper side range 16.9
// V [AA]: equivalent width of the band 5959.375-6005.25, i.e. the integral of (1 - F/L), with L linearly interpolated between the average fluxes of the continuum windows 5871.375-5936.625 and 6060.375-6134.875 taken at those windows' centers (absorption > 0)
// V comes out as -2.3 AA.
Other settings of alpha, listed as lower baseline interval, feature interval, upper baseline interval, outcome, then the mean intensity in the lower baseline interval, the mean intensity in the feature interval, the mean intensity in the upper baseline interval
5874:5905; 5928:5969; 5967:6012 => -0.07 mag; 14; 16.3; 16.2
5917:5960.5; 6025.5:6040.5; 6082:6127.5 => -0.04 mag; 16.2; 16.9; 16.4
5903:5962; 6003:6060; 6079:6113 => -0.01 mag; 16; 16.4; 16.5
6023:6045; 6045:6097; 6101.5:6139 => -0.02 mag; 16.8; 16.8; 16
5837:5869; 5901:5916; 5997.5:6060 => 0.06 mag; 16.1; 15.3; 16.4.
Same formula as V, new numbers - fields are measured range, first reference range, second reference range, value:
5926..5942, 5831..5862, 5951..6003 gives 0.2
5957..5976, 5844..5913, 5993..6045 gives -0.9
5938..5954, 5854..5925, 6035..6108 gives -0.6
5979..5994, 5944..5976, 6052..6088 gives 0.3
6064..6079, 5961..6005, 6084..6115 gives -0.5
